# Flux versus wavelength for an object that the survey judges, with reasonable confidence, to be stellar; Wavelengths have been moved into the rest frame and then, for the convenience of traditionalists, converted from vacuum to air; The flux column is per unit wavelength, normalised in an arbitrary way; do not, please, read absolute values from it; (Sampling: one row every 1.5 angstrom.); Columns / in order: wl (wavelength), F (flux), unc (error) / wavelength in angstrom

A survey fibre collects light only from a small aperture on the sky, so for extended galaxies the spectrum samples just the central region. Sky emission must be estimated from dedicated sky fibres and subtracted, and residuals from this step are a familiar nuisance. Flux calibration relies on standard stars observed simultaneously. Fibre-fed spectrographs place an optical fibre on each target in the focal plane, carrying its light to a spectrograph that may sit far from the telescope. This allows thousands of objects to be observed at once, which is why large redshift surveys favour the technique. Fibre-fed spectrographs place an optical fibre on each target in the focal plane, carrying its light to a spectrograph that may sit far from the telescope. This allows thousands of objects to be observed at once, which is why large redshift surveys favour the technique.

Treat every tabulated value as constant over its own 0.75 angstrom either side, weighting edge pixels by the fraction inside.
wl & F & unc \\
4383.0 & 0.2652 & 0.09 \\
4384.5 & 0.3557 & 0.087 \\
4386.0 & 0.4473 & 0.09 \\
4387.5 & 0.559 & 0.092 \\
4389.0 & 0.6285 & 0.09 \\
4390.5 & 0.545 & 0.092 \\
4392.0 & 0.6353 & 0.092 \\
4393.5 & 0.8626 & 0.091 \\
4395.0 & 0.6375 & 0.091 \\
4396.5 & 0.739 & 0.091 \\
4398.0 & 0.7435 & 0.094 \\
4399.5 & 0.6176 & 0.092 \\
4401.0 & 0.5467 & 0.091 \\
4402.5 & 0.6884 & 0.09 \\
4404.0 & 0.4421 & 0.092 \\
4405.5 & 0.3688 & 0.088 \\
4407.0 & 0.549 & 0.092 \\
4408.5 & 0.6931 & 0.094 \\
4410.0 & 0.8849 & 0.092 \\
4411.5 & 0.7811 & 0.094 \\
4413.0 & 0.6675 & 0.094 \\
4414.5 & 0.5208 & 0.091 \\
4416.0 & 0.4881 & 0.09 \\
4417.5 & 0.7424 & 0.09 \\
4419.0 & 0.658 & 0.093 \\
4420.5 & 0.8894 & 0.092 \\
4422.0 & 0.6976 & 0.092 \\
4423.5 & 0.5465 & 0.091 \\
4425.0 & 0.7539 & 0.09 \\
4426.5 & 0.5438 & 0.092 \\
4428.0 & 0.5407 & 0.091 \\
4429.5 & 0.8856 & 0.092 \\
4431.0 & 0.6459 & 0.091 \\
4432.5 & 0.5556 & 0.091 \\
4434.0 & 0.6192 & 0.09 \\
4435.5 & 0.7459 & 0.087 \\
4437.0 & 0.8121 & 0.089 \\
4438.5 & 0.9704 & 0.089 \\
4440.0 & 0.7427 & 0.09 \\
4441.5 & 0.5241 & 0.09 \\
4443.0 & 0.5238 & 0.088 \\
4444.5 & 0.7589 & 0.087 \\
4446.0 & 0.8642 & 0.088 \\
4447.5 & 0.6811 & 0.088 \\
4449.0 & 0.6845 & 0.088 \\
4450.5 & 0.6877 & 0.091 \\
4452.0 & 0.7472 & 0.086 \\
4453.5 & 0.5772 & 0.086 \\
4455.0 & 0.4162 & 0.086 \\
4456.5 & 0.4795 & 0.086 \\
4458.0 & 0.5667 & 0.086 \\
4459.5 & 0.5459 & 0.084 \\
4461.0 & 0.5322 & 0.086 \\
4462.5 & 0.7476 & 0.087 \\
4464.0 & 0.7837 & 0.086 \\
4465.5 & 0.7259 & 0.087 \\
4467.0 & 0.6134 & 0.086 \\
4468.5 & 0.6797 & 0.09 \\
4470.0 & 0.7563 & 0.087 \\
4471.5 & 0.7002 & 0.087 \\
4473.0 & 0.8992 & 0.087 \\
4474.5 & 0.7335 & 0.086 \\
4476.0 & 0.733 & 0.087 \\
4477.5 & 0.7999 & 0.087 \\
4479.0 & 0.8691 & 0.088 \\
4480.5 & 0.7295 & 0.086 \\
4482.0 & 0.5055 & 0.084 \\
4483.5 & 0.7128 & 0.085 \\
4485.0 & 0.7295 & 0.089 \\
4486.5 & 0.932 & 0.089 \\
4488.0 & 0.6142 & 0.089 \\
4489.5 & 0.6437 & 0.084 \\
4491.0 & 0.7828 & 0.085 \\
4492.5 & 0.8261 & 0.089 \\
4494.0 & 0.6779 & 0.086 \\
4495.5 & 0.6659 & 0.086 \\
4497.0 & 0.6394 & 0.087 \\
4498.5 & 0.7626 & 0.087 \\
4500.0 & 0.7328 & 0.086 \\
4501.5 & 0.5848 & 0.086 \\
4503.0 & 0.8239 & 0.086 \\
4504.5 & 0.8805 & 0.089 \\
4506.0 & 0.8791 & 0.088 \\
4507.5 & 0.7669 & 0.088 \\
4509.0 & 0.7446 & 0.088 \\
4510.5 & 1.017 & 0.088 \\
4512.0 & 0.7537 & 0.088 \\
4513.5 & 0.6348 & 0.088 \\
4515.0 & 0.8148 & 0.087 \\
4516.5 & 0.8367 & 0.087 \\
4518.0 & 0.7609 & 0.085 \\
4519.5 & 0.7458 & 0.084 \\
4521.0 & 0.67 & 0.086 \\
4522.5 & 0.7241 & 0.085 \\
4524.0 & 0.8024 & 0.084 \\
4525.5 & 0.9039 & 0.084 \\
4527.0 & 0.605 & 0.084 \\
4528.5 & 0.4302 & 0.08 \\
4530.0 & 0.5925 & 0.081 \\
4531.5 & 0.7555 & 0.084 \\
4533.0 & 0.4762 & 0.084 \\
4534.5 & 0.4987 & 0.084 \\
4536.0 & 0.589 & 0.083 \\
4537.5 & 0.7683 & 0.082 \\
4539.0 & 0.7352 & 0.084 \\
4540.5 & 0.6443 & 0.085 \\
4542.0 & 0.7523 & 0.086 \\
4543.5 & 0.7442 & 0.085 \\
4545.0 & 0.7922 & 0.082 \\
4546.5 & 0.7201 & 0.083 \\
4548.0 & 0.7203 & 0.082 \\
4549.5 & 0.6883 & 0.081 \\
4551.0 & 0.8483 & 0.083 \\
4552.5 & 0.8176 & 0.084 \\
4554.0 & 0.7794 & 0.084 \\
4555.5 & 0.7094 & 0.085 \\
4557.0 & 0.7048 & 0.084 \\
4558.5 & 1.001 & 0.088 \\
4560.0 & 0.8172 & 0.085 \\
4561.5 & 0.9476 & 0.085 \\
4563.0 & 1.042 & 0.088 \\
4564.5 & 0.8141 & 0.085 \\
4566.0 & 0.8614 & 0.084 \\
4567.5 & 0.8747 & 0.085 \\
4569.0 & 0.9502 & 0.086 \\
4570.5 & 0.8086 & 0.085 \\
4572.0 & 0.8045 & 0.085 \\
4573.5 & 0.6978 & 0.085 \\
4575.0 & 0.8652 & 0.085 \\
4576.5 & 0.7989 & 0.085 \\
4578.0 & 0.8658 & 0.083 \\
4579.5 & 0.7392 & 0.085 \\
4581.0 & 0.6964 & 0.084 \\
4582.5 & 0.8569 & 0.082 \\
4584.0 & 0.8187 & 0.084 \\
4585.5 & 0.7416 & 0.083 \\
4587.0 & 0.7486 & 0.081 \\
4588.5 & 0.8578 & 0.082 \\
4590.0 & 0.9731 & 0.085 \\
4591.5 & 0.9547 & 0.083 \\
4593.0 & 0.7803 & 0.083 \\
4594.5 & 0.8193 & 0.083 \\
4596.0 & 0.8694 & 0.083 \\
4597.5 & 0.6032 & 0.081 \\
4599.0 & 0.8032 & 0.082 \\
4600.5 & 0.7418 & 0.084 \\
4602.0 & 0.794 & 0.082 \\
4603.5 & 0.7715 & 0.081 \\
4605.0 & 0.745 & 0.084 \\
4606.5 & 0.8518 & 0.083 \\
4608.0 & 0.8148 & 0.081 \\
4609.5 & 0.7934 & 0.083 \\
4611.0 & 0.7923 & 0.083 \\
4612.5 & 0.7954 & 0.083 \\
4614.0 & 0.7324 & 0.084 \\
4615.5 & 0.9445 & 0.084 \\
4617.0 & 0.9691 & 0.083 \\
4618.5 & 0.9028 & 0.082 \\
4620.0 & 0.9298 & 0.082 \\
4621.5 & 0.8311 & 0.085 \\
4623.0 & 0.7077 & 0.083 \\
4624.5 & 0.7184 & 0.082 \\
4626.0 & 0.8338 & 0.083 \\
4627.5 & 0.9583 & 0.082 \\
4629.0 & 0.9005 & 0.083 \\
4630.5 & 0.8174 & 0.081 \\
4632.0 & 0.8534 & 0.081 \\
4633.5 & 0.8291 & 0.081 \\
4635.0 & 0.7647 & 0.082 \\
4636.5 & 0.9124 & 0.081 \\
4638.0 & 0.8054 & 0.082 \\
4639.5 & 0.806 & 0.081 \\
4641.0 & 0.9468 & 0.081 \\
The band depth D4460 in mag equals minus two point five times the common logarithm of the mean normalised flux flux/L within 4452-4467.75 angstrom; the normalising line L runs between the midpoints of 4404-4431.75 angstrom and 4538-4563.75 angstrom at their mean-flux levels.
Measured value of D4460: 0.15 mag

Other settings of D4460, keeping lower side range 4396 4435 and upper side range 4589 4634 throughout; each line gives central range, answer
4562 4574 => -0.098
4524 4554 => 0.101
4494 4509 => -0.027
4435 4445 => -0.086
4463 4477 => -0.061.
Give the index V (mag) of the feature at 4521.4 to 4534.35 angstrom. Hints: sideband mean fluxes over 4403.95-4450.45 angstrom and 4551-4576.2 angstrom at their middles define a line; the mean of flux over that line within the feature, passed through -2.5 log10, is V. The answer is 0.22 mag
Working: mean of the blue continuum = 0.674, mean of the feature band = 0.654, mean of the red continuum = 0.843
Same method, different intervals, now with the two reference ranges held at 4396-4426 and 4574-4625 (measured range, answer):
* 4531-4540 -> 0.19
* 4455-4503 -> 0.02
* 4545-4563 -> -0.04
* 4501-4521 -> -0.07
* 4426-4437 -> 0.01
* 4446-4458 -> 0.10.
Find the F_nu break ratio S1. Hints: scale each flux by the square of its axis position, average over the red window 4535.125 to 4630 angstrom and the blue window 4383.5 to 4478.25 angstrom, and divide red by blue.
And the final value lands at 1.31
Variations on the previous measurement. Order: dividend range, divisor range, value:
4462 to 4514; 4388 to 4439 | 1.16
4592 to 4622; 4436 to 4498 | 1.24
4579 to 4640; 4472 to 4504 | 1.18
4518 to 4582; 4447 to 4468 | 1.26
